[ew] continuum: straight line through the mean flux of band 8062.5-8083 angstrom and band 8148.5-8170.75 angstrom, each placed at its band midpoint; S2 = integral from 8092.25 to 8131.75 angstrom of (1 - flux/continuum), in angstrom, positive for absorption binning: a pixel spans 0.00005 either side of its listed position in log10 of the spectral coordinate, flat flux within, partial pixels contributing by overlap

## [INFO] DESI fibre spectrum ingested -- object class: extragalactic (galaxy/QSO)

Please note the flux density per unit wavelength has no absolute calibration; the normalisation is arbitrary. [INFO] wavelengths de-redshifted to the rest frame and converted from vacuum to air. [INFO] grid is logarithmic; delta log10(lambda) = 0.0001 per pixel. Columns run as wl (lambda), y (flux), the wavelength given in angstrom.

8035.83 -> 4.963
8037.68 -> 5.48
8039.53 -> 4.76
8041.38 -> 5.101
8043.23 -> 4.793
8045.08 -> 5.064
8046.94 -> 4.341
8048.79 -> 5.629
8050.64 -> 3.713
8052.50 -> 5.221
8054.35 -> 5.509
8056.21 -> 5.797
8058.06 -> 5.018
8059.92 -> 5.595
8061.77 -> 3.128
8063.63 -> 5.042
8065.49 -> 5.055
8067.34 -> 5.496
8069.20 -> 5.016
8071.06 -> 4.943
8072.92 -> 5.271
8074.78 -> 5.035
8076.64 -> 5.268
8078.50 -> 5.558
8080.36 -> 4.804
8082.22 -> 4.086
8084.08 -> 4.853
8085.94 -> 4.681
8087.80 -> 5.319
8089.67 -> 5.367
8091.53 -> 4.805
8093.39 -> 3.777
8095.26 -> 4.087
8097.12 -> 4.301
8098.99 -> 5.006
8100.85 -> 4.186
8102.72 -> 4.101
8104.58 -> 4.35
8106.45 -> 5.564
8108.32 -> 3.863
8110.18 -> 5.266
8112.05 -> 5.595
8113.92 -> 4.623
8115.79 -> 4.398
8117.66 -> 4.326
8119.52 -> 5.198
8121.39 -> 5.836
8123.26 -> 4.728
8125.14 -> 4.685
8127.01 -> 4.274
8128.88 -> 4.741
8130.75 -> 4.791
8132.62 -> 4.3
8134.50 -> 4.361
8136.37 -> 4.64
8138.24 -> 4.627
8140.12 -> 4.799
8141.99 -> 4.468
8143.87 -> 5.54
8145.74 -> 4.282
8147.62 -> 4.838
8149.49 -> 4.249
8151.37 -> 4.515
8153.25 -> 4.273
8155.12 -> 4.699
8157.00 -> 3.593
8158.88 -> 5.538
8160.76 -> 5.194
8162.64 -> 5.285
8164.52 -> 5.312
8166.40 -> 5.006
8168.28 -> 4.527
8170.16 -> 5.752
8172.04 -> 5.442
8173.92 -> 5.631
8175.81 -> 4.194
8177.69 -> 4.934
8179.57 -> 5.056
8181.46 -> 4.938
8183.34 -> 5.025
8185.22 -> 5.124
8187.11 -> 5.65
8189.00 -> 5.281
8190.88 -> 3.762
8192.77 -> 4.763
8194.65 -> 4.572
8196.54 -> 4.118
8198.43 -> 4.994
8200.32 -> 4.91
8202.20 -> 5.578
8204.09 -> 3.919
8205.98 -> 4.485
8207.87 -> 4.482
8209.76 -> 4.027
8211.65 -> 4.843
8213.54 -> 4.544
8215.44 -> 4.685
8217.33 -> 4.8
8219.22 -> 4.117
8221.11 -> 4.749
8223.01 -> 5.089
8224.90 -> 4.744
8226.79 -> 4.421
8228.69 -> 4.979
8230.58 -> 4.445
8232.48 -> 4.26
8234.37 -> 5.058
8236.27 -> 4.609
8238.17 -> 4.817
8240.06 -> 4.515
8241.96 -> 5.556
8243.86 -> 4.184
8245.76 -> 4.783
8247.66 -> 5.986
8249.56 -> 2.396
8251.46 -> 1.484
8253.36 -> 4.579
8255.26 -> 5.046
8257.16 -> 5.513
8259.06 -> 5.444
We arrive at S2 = 2.3 angstrom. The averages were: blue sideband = 5.04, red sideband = 4.82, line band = 4.65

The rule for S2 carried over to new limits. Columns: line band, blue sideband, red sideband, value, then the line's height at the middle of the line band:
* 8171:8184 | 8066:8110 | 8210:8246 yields -0.9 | 4.72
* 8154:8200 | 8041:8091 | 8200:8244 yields -1.7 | 4.76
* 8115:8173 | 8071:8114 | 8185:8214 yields -0.6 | 4.73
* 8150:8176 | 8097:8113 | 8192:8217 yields -1.6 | 4.65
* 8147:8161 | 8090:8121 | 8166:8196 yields 0.8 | 4.85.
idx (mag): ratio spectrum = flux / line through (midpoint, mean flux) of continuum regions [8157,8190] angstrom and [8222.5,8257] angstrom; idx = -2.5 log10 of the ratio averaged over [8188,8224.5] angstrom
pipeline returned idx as 0.05 mag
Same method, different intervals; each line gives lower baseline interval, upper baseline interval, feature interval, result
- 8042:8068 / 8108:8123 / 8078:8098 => 0.06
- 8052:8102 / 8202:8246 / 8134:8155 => 0.04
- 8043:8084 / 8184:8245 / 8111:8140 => 0.03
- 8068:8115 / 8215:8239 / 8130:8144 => 0.03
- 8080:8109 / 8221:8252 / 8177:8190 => -0.14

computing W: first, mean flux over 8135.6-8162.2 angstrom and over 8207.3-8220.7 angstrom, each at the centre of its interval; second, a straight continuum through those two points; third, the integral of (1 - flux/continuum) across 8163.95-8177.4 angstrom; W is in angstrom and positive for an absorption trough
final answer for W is -1.4 angstrom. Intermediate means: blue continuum 4.67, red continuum 4.51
